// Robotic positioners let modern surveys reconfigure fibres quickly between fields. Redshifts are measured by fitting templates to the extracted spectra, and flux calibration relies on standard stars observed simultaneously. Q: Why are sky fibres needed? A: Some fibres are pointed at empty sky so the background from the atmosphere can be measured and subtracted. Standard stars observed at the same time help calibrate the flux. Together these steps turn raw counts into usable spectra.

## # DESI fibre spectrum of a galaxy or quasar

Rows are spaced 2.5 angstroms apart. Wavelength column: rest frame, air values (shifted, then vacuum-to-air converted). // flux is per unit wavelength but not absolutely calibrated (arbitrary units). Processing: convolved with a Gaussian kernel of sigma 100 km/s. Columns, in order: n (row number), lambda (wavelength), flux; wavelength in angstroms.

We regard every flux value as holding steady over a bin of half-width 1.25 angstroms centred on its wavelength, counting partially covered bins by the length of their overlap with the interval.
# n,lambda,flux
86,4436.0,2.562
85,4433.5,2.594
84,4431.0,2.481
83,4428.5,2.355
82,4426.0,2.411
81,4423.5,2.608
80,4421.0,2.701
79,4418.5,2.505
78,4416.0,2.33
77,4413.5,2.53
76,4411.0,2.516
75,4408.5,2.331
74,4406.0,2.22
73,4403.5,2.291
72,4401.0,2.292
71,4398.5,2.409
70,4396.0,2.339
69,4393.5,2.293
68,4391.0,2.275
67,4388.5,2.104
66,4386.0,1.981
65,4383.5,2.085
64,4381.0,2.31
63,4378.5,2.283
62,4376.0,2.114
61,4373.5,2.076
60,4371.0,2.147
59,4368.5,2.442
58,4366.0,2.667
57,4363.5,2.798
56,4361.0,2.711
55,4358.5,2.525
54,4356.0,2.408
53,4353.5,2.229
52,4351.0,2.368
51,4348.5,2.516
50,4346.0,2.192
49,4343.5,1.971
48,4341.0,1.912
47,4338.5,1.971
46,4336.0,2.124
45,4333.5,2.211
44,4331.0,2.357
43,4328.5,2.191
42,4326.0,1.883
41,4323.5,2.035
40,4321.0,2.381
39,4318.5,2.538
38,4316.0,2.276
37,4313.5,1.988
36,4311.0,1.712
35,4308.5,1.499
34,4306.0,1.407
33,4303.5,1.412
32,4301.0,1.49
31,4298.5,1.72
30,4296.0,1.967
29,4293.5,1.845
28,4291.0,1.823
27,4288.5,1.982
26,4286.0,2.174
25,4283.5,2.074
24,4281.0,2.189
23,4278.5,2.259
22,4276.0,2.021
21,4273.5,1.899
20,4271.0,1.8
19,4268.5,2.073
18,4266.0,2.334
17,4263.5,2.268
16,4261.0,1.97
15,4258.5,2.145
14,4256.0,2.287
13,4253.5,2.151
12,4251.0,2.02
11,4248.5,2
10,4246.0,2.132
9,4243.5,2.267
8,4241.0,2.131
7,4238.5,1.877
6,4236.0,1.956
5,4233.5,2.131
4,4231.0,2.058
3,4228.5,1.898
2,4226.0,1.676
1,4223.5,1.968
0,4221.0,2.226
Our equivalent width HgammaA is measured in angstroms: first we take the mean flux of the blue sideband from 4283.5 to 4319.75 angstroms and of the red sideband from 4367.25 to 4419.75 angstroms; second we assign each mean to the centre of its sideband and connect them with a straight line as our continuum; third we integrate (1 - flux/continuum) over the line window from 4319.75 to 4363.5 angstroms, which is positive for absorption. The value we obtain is -4.5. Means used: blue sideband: 1.85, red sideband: 2.28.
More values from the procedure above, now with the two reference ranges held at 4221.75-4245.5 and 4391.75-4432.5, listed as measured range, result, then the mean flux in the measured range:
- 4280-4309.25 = 4.7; 1.8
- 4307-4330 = 1.5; 2.05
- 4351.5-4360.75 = -0.5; 2.42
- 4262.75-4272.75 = -0.1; 2.1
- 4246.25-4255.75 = -0.2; 2.09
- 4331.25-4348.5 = 1.0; 2.11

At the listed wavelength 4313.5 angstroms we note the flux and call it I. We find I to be 1.988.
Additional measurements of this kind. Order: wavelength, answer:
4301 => 1.49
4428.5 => 2.355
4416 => 2.33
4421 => 2.701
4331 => 2.357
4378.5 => 2.283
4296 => 1.967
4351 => 2.368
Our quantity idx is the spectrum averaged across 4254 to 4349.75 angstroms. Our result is 2.02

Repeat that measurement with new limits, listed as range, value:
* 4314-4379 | 2.28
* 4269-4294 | 2.01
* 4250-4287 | 2.11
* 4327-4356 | 2.19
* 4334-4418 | 2.3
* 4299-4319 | 1.76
